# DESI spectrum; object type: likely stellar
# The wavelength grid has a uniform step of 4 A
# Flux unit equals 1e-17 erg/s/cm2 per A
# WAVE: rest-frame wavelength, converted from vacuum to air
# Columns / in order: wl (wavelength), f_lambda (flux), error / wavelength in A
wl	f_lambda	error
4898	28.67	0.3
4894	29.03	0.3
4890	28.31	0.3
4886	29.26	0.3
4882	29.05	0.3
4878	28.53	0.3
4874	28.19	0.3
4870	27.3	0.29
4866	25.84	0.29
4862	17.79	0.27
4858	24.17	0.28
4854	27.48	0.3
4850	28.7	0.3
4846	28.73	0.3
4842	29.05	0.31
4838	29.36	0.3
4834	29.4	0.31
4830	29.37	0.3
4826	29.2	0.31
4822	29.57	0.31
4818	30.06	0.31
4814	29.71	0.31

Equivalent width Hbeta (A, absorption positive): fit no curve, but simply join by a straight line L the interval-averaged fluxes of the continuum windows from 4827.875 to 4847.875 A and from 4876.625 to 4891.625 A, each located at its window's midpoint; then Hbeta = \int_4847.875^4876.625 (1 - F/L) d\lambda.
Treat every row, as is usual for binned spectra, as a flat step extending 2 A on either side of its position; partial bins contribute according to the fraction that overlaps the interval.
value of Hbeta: 3.2 A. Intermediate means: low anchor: 29.2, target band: 25.7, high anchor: 28.8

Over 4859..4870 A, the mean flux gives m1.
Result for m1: 23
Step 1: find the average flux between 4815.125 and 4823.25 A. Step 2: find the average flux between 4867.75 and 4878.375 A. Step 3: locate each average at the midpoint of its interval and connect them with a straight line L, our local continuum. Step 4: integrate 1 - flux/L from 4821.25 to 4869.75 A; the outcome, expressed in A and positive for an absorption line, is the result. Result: 2.6 A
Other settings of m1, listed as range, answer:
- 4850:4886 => 26.4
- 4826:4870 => 27.1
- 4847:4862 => 25.7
